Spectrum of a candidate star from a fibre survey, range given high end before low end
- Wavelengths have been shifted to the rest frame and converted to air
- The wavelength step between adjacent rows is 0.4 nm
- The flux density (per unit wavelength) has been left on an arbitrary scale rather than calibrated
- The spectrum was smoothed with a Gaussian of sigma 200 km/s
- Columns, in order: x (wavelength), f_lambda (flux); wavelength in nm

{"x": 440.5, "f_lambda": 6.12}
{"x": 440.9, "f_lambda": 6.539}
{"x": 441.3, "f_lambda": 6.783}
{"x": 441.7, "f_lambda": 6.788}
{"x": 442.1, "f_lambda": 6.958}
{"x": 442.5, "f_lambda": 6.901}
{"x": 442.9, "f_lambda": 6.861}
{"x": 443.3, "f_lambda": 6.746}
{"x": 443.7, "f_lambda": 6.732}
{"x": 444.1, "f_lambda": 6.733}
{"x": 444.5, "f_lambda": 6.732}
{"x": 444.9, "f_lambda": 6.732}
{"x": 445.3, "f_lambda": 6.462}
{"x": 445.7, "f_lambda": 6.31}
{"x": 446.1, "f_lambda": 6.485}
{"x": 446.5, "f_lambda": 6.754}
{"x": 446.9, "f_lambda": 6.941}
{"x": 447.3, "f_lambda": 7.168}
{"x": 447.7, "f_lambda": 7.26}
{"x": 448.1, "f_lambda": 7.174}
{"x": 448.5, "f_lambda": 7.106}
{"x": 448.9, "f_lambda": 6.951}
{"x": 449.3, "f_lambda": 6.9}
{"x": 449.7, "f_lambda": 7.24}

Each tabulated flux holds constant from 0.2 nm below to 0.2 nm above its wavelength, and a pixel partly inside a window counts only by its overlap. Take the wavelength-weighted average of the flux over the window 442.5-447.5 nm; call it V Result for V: 6.73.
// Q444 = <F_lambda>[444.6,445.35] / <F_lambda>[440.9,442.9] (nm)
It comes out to 0.97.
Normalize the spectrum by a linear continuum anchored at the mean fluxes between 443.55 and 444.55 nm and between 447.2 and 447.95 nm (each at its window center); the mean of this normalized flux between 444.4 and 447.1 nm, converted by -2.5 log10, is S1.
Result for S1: 0.05 mag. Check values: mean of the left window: 6.73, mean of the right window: 7.22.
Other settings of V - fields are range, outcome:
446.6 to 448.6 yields 7.11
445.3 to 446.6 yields 6.49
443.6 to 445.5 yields 6.68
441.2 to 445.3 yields 6.78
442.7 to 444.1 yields 6.77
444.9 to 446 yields 6.46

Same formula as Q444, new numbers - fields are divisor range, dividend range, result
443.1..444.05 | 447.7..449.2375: 1.05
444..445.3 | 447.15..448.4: 1.08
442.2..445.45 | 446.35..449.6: 1.04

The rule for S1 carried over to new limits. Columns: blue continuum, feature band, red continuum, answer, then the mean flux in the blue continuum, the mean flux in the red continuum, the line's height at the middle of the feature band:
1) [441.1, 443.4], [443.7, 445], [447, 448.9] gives 0.03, 6.84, 7.14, 6.95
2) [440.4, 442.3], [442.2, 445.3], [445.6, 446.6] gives -0.03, 6.66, 6.51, 6.59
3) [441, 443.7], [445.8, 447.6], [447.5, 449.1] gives 0.03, 6.82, 7.12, 7.04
